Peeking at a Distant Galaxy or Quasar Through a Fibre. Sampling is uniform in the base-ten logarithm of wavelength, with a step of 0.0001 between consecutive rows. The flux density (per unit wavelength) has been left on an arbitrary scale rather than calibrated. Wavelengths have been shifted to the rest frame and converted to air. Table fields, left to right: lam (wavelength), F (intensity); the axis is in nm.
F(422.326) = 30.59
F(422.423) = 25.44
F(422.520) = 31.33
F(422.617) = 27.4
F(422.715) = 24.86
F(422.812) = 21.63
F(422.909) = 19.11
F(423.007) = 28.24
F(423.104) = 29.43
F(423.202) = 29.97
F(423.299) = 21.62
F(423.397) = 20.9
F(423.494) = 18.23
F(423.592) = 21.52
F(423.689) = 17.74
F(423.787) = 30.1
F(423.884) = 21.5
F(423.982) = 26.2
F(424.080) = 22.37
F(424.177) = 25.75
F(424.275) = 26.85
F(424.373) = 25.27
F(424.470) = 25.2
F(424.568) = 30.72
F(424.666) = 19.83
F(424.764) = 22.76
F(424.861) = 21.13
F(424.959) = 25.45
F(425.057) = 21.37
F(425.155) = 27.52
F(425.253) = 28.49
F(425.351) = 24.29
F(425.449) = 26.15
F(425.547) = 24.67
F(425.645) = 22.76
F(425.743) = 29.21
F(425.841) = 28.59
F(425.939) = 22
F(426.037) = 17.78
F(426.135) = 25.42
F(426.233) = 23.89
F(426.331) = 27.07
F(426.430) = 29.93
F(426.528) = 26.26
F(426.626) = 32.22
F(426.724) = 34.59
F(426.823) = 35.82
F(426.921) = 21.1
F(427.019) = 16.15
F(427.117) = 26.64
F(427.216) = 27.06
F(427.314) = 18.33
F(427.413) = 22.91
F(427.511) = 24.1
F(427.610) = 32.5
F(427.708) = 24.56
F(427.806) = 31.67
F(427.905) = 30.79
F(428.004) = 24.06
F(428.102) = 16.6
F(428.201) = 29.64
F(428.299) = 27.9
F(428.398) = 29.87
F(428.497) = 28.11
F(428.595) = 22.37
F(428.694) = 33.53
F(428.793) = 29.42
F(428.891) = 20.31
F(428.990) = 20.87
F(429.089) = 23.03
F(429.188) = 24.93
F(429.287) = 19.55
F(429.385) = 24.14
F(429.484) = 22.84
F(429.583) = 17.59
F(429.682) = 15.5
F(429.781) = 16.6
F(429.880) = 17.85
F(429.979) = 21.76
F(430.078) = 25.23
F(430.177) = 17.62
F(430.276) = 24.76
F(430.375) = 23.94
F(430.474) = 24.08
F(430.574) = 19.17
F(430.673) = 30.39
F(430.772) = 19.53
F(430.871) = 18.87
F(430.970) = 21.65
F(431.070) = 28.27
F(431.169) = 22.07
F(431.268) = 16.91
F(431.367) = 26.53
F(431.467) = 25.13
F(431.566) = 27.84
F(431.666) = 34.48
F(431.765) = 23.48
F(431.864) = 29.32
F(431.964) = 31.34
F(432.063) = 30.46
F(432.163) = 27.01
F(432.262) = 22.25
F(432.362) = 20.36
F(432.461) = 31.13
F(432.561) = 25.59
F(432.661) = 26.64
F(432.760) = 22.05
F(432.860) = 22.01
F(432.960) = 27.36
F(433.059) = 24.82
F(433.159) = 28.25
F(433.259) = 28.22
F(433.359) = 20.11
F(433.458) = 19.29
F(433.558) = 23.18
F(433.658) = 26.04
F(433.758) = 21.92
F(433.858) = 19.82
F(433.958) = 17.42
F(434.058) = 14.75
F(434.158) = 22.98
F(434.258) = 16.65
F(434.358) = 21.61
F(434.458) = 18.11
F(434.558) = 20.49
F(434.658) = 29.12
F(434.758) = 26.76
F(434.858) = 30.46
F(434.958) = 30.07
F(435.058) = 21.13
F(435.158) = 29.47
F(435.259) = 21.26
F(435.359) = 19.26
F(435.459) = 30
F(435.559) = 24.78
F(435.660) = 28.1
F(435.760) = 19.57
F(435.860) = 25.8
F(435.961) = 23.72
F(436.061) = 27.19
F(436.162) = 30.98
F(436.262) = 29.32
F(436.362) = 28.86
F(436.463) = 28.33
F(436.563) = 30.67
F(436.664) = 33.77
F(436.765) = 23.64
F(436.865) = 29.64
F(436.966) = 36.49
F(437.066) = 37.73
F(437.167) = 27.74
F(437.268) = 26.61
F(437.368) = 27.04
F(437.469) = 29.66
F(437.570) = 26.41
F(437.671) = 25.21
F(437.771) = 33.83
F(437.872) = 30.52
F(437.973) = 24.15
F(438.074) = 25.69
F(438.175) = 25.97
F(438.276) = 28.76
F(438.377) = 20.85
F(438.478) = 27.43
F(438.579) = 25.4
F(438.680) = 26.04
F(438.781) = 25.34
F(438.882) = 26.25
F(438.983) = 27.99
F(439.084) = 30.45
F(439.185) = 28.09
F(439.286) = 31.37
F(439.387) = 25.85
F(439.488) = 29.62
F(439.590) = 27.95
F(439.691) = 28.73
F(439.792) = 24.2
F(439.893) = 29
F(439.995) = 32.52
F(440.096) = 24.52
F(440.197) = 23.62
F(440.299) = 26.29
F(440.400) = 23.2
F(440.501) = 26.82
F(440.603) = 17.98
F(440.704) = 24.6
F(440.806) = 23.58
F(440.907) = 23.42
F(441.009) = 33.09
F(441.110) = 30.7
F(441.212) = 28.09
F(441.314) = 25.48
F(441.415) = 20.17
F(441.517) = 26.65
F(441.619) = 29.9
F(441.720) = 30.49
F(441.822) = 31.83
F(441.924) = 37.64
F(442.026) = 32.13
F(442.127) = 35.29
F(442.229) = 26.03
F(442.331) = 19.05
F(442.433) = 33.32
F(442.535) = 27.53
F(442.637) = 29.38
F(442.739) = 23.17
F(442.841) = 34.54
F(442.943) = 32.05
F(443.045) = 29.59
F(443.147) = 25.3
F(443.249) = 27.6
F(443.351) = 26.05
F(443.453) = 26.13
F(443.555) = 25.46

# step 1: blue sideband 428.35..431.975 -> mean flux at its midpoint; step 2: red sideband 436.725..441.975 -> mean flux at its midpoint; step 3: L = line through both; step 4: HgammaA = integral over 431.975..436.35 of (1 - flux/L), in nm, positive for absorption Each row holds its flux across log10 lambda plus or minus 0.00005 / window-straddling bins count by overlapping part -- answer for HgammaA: 0.16 nm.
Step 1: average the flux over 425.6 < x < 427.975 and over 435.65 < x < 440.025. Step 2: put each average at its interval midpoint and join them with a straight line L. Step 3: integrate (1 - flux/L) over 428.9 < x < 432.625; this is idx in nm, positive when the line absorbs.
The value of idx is 0.47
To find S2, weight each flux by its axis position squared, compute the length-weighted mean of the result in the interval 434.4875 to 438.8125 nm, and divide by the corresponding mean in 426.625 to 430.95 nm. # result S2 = 1.2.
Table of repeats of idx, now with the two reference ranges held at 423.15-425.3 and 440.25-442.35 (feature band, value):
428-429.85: 0.12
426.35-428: -0.16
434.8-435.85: 0.03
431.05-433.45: -0.01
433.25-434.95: 0.25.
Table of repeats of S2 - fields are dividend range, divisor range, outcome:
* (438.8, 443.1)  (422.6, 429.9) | 1.21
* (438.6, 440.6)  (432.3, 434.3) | 1.21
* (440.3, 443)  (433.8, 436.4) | 1.19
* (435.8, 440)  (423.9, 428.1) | 1.16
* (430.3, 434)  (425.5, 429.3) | 0.97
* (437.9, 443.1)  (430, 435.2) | 1.18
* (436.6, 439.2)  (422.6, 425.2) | 1.24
